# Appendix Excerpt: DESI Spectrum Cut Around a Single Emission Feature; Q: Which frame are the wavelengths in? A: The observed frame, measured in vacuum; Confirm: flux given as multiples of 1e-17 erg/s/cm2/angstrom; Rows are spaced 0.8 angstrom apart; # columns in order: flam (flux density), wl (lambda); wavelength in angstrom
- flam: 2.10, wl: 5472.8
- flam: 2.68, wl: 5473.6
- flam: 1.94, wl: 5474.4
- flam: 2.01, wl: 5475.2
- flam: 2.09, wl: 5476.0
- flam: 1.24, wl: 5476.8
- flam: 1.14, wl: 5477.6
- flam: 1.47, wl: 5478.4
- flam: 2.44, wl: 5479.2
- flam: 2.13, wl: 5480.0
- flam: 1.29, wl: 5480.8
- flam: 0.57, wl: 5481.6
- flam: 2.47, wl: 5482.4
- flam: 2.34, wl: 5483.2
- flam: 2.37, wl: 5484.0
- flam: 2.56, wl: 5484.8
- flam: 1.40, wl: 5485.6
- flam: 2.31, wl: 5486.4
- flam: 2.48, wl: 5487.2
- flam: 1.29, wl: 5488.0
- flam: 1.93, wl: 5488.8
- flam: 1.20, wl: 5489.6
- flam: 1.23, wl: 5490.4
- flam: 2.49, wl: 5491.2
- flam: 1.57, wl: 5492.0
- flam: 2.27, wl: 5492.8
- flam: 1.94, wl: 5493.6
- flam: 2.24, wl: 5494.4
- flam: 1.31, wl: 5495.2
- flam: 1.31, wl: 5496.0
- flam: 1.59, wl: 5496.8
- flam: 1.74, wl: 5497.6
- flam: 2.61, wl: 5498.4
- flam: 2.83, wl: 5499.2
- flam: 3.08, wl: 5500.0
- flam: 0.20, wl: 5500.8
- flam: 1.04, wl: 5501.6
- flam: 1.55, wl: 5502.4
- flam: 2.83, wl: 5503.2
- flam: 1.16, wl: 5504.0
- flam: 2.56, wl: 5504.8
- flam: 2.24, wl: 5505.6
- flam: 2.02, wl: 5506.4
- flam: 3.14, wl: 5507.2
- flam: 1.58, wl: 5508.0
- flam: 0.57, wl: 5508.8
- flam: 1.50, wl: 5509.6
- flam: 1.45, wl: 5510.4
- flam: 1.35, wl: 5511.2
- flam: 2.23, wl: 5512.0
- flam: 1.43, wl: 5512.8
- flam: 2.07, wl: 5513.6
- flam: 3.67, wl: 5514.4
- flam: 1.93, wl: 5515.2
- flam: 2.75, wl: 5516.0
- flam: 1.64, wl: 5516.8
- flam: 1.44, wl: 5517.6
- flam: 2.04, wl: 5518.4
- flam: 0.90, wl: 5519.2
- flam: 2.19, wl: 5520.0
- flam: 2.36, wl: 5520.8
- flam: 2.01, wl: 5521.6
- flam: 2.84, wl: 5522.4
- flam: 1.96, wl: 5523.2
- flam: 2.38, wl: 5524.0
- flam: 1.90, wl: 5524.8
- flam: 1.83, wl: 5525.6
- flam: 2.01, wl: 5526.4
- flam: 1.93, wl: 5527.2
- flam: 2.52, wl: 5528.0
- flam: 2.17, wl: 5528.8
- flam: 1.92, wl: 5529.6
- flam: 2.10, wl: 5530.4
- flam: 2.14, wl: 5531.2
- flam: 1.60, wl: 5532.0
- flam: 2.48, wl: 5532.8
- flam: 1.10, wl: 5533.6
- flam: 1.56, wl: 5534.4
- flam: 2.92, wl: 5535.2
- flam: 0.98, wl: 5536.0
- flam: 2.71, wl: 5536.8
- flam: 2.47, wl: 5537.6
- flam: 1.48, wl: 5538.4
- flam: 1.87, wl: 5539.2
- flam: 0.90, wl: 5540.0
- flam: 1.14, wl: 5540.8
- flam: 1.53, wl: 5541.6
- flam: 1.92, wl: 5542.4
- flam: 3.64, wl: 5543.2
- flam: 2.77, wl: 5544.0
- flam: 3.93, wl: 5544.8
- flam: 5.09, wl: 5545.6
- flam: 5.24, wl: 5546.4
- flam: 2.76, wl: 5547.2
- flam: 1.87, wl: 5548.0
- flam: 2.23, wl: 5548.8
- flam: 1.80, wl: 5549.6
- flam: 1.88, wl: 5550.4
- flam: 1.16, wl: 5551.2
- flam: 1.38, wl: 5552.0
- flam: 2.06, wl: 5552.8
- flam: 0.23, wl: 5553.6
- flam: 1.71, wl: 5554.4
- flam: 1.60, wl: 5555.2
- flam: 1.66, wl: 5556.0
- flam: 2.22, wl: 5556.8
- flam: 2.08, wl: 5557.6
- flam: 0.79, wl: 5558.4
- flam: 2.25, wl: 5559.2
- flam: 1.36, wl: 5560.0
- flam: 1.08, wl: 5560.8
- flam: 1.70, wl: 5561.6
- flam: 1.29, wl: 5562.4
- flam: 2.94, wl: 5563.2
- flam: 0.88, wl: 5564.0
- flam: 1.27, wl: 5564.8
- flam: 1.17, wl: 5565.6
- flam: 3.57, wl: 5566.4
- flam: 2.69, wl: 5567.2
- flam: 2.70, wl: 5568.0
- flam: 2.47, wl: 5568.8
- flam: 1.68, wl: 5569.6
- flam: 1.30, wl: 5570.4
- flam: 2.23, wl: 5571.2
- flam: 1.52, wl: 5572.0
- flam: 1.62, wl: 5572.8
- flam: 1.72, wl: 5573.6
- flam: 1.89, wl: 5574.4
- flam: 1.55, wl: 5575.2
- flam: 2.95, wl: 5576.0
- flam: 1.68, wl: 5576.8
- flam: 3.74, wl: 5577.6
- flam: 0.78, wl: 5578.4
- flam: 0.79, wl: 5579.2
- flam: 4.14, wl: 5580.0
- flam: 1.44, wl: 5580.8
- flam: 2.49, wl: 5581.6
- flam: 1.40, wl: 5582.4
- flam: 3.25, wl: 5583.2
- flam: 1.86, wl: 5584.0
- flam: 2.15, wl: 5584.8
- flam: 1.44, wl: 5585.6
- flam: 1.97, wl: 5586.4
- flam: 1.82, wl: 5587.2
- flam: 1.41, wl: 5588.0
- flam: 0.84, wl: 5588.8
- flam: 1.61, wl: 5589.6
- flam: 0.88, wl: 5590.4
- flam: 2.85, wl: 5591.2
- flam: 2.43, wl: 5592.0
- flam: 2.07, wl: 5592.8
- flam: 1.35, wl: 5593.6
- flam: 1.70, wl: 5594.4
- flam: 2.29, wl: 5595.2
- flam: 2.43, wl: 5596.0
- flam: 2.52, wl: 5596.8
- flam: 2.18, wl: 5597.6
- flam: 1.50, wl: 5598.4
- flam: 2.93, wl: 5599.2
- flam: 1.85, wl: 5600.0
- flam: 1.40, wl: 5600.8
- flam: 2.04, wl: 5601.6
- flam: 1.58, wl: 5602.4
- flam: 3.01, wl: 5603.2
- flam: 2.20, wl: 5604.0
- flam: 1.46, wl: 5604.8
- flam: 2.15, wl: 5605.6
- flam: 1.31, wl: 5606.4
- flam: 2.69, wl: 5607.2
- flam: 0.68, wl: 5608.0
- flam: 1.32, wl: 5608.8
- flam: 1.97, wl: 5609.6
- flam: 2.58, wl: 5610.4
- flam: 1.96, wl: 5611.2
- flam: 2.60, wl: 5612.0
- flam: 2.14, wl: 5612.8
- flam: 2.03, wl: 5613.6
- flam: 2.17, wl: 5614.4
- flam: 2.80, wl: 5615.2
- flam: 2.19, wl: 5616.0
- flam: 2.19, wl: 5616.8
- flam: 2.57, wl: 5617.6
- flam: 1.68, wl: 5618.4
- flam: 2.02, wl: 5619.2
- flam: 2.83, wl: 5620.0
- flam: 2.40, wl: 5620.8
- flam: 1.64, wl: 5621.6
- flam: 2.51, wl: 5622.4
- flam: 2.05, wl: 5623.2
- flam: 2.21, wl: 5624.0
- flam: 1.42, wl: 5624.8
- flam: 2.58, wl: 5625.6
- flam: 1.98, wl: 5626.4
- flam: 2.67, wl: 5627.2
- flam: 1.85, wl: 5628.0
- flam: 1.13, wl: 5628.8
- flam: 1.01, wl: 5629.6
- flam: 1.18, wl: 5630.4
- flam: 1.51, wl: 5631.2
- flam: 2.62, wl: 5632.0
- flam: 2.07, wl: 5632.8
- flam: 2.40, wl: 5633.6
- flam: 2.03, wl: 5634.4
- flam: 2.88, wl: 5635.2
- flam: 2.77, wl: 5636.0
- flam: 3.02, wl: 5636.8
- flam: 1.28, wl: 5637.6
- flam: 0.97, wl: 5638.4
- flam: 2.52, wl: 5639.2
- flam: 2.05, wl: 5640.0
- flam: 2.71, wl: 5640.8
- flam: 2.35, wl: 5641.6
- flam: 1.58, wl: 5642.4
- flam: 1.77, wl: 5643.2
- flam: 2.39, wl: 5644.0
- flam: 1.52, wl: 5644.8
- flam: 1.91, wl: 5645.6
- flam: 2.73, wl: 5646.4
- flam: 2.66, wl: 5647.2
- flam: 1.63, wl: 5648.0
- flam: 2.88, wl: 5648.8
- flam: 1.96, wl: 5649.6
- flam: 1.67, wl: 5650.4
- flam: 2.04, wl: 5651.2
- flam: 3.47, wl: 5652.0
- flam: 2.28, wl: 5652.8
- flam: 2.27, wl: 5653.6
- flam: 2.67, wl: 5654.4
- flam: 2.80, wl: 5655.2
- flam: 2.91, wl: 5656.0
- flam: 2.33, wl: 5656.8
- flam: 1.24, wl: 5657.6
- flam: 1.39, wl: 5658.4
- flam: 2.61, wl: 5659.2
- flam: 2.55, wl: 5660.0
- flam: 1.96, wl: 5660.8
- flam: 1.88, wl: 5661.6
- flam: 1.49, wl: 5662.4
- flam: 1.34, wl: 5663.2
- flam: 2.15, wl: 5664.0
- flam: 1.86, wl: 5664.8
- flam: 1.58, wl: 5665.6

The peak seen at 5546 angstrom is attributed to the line H-gamma 4340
